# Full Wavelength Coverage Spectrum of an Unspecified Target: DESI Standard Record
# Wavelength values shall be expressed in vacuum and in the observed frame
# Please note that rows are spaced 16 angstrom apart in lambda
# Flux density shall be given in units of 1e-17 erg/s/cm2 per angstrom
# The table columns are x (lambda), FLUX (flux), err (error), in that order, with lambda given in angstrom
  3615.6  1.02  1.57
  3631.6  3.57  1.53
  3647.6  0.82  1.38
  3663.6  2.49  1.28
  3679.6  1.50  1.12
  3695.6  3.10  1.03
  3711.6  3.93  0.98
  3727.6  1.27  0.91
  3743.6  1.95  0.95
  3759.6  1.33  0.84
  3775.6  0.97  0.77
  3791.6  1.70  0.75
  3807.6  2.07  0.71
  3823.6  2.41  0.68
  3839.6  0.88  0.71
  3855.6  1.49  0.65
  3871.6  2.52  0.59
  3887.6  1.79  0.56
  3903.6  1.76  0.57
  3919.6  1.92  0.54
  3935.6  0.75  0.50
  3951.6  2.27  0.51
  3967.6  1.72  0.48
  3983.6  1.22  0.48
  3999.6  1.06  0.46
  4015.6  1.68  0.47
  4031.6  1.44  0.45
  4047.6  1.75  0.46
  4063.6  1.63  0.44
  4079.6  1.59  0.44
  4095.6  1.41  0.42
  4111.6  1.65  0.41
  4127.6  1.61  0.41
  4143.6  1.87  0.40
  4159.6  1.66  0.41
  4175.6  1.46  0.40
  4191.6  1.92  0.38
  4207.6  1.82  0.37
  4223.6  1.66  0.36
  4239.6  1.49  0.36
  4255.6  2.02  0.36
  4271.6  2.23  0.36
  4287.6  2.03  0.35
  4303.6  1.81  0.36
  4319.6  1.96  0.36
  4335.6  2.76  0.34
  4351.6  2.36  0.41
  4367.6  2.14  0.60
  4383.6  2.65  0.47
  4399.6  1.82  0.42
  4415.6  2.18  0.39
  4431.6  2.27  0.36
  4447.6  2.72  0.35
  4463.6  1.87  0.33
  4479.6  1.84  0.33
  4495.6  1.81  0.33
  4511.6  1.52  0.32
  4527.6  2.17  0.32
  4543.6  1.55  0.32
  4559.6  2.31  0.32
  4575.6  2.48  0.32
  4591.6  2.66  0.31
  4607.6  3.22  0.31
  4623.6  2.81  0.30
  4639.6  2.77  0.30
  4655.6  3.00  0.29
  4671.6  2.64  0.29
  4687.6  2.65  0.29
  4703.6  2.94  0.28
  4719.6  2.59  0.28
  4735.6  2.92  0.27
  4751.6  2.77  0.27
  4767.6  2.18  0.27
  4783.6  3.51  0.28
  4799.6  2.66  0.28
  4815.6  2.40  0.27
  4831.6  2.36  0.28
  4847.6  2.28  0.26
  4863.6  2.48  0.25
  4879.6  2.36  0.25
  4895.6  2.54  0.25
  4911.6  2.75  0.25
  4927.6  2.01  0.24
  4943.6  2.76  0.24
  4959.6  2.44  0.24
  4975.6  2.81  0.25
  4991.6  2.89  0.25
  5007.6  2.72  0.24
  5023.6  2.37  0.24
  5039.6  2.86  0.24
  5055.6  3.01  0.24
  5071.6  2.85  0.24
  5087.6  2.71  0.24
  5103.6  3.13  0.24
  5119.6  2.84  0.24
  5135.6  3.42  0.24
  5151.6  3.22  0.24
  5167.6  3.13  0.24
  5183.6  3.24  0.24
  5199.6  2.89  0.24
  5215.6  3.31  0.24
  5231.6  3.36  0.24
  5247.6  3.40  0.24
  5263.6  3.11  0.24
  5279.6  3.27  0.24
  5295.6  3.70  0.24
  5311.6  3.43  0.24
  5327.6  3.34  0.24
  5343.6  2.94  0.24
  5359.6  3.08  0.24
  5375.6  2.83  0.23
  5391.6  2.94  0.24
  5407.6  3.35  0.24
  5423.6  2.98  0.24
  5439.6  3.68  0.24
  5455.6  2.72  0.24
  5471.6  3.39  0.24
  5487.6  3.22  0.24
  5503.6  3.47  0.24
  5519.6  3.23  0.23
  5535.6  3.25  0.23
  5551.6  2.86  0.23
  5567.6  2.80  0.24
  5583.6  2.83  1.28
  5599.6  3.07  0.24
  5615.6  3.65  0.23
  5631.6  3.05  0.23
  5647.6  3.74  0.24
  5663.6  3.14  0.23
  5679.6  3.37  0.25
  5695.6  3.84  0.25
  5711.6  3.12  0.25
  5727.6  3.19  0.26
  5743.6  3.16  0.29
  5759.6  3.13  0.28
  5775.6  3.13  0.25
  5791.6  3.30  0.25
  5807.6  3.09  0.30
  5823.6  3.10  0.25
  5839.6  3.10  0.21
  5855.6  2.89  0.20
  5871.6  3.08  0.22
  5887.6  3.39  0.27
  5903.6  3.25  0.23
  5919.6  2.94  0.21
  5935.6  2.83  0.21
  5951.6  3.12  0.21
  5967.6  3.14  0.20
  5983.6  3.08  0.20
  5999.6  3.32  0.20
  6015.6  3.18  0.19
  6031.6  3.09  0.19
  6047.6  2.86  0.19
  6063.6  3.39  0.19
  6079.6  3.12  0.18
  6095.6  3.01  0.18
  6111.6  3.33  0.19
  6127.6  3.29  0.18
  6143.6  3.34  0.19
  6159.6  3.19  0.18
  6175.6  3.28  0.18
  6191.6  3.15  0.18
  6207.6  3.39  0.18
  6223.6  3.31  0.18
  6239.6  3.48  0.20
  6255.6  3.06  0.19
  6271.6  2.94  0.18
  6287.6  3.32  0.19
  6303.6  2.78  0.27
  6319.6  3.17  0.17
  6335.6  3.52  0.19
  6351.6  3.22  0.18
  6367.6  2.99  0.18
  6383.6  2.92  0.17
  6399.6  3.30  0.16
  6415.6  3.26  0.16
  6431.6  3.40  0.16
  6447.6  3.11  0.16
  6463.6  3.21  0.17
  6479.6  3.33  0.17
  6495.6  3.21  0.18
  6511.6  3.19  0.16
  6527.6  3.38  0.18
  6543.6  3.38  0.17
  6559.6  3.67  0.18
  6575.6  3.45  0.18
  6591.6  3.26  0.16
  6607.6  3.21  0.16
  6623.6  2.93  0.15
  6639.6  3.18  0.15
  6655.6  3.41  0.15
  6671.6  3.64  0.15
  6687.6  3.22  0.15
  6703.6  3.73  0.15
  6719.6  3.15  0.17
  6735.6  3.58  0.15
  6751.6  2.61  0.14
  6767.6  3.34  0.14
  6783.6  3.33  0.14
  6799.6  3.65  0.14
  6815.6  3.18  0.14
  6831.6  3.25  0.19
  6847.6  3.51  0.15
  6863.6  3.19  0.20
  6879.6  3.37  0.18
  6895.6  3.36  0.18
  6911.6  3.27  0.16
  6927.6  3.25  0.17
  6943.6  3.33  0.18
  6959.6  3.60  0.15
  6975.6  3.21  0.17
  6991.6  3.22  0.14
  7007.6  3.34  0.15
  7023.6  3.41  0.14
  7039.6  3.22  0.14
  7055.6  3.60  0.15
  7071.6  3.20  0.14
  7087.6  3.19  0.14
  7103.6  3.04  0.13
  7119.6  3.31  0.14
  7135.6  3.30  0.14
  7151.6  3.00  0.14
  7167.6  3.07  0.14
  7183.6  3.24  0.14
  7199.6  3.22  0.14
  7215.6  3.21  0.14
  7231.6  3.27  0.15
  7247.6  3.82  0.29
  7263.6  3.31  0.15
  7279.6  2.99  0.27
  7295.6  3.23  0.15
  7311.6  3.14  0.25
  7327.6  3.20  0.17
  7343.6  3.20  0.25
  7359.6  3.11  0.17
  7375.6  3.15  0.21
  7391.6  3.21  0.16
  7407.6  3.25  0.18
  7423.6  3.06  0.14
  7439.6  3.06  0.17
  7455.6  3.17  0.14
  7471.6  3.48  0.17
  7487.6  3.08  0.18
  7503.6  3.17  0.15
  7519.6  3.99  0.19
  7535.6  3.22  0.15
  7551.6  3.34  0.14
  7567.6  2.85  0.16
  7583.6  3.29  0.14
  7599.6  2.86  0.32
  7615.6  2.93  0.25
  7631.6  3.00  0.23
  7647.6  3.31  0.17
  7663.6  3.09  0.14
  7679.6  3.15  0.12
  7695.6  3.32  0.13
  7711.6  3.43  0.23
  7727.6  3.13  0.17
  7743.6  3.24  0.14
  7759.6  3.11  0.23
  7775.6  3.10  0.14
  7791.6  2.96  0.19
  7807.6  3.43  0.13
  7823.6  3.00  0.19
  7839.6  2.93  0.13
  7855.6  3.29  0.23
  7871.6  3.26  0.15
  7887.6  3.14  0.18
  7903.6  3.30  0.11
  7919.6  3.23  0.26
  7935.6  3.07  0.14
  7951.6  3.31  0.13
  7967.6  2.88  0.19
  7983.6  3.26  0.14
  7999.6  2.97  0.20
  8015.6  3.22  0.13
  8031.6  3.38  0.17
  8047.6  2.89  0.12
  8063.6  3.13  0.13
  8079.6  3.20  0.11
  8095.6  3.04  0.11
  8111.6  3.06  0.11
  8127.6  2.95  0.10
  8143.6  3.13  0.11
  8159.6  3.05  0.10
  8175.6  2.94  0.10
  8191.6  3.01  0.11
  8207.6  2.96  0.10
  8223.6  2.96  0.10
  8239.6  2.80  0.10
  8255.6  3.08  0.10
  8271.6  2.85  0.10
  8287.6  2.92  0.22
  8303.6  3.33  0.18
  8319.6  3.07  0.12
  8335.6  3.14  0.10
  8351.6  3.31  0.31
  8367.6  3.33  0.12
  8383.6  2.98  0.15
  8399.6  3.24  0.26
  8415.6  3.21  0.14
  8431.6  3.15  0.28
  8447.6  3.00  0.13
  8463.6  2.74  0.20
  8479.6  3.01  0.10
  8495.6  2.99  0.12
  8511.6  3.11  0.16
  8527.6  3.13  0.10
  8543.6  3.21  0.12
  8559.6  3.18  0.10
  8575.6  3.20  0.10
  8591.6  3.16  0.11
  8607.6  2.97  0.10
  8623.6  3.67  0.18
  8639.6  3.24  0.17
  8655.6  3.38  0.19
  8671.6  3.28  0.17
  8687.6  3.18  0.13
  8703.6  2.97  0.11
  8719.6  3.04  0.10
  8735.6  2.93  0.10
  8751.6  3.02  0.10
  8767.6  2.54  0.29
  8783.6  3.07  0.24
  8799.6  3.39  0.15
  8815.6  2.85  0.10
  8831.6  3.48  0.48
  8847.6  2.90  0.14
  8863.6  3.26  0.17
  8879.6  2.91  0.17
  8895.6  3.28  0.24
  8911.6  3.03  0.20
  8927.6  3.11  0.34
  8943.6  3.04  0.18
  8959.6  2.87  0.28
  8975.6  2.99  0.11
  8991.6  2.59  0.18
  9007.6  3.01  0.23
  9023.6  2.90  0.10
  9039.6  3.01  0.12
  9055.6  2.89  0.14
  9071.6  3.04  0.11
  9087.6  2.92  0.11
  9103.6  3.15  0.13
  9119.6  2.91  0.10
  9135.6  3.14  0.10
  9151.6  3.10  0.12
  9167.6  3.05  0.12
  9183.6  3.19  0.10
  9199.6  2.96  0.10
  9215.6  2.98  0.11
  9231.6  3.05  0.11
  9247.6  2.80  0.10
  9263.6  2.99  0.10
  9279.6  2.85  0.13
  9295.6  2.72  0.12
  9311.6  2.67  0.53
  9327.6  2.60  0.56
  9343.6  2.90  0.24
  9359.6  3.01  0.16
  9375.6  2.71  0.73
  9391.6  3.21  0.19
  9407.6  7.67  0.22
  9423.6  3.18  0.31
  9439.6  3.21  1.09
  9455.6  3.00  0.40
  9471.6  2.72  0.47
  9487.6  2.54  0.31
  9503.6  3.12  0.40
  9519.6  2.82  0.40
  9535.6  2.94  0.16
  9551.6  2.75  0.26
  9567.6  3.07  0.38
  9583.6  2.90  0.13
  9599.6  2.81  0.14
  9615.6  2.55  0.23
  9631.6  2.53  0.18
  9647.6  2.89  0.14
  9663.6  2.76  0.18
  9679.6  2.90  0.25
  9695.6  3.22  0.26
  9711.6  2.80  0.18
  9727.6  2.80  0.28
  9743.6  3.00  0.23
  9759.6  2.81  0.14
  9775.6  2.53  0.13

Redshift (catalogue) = 0.15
